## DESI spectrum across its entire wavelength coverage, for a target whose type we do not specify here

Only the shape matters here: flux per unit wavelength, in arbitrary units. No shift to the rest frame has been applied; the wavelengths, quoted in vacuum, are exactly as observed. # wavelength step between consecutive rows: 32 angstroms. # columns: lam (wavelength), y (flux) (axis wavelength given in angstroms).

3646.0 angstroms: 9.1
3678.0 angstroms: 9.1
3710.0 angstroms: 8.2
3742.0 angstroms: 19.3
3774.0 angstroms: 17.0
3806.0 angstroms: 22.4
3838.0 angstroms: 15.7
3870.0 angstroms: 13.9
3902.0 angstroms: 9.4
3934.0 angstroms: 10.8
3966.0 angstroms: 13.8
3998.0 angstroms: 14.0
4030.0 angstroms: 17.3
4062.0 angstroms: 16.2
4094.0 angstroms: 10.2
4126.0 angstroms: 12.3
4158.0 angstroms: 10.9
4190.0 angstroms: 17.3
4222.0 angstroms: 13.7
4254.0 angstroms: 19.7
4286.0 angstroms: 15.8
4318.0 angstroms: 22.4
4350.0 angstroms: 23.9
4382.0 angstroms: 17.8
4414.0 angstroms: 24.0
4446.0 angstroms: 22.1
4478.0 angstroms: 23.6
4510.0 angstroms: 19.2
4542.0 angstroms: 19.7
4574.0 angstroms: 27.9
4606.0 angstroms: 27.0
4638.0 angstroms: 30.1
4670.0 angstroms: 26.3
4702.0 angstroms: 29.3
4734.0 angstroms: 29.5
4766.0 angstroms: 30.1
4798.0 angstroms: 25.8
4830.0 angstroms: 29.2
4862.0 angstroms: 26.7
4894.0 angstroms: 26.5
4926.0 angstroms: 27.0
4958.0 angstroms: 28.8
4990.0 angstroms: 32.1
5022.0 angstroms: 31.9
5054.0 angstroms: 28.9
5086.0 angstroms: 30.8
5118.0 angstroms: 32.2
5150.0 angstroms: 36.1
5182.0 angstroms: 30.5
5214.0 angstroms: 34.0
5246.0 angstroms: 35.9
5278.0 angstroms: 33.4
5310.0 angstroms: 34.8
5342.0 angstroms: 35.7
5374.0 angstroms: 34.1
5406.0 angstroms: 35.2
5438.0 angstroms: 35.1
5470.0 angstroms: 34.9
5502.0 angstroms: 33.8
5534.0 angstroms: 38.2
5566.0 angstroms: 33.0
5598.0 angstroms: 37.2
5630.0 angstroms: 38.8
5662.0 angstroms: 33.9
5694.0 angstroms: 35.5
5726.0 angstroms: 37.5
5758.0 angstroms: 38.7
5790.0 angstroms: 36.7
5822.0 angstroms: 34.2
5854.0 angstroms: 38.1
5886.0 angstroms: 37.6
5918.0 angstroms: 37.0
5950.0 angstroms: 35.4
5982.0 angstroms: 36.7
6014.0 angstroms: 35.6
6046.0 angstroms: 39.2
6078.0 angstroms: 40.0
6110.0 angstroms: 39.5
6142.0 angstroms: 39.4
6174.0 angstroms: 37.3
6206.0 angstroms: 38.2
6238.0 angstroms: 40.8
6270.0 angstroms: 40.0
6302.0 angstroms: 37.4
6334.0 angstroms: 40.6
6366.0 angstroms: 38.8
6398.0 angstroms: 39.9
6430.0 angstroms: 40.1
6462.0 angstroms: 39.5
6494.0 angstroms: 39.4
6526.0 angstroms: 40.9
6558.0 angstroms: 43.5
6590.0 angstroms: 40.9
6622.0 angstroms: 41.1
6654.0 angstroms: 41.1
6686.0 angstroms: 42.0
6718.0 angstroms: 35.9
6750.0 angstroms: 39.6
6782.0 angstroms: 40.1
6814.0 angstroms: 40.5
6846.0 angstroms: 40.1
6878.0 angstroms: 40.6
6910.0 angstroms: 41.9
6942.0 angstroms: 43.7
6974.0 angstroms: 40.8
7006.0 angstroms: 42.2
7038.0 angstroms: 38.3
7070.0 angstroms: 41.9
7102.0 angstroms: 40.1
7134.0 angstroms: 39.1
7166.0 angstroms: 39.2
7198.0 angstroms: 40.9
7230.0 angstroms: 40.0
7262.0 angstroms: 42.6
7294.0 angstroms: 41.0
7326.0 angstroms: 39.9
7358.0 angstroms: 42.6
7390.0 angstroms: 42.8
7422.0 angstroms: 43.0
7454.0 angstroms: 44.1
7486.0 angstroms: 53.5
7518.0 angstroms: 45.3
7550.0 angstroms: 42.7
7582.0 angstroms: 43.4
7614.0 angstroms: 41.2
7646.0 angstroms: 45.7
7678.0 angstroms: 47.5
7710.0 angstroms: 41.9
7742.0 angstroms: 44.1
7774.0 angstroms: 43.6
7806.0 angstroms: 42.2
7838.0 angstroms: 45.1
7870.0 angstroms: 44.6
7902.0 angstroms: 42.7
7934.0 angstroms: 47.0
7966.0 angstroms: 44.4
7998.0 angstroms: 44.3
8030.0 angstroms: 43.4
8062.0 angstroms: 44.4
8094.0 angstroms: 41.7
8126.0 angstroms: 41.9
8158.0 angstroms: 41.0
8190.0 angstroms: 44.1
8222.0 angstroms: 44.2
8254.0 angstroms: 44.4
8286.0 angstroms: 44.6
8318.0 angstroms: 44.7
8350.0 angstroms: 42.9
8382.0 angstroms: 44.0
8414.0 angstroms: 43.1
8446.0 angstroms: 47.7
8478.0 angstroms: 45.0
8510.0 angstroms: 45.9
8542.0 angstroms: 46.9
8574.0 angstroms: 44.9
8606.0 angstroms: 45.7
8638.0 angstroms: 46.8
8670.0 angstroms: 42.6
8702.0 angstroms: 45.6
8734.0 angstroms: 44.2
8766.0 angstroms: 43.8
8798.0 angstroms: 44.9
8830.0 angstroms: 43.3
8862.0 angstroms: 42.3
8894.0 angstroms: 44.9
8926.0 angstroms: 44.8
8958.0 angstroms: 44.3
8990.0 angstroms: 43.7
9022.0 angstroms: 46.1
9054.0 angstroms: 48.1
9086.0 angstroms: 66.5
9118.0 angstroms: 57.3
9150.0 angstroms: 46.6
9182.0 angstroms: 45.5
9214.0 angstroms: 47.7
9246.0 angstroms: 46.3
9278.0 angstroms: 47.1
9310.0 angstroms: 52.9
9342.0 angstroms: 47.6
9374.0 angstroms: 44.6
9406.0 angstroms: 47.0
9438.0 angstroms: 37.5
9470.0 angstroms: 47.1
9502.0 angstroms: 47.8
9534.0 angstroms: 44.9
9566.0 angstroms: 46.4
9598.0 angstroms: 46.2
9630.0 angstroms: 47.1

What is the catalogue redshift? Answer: 0.385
